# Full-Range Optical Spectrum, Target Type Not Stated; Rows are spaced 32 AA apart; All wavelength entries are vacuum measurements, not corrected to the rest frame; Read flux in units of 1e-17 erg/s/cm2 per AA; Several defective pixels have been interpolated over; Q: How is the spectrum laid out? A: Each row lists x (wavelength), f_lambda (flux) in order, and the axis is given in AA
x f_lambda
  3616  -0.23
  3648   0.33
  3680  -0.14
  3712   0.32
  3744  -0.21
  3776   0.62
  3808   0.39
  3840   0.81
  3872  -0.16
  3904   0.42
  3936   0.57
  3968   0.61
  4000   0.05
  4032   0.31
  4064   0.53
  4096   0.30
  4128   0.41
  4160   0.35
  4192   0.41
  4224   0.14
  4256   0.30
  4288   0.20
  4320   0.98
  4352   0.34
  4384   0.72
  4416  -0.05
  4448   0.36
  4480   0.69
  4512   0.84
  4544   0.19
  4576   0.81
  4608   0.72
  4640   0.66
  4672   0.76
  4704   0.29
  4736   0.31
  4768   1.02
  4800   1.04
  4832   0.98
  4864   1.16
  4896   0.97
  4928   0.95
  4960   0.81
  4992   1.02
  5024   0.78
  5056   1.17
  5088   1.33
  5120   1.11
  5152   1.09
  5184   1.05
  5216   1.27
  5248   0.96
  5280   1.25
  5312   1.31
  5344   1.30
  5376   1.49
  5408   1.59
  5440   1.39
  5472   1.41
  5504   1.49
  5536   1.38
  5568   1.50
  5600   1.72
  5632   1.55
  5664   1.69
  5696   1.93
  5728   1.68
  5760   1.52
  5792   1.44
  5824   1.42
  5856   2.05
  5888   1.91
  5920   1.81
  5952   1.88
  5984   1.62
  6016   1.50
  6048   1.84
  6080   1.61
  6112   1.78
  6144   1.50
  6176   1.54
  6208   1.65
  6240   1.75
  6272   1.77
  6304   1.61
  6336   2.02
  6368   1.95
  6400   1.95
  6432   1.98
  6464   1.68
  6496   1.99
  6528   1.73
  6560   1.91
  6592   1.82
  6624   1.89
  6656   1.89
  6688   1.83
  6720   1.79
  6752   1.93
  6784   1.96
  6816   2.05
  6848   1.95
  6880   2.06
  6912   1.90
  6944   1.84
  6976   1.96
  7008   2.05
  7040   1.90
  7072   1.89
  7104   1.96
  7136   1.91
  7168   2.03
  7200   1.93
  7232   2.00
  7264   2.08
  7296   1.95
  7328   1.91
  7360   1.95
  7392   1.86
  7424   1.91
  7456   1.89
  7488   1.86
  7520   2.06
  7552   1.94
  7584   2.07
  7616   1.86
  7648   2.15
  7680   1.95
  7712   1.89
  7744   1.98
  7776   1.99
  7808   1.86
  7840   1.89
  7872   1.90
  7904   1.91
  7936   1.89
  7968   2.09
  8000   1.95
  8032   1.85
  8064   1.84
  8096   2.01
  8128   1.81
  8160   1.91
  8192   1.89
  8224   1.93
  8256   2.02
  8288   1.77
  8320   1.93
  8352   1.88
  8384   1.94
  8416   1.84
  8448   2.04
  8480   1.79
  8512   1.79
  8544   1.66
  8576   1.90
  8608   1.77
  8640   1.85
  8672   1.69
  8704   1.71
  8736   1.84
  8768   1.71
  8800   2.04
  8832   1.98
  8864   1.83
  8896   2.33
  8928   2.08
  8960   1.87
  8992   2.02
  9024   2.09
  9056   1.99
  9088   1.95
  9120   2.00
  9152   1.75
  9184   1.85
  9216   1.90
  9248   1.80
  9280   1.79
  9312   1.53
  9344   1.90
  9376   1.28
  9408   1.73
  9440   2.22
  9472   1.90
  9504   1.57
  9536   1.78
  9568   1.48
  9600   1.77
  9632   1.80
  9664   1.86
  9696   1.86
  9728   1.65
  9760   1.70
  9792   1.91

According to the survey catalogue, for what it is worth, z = 0.20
